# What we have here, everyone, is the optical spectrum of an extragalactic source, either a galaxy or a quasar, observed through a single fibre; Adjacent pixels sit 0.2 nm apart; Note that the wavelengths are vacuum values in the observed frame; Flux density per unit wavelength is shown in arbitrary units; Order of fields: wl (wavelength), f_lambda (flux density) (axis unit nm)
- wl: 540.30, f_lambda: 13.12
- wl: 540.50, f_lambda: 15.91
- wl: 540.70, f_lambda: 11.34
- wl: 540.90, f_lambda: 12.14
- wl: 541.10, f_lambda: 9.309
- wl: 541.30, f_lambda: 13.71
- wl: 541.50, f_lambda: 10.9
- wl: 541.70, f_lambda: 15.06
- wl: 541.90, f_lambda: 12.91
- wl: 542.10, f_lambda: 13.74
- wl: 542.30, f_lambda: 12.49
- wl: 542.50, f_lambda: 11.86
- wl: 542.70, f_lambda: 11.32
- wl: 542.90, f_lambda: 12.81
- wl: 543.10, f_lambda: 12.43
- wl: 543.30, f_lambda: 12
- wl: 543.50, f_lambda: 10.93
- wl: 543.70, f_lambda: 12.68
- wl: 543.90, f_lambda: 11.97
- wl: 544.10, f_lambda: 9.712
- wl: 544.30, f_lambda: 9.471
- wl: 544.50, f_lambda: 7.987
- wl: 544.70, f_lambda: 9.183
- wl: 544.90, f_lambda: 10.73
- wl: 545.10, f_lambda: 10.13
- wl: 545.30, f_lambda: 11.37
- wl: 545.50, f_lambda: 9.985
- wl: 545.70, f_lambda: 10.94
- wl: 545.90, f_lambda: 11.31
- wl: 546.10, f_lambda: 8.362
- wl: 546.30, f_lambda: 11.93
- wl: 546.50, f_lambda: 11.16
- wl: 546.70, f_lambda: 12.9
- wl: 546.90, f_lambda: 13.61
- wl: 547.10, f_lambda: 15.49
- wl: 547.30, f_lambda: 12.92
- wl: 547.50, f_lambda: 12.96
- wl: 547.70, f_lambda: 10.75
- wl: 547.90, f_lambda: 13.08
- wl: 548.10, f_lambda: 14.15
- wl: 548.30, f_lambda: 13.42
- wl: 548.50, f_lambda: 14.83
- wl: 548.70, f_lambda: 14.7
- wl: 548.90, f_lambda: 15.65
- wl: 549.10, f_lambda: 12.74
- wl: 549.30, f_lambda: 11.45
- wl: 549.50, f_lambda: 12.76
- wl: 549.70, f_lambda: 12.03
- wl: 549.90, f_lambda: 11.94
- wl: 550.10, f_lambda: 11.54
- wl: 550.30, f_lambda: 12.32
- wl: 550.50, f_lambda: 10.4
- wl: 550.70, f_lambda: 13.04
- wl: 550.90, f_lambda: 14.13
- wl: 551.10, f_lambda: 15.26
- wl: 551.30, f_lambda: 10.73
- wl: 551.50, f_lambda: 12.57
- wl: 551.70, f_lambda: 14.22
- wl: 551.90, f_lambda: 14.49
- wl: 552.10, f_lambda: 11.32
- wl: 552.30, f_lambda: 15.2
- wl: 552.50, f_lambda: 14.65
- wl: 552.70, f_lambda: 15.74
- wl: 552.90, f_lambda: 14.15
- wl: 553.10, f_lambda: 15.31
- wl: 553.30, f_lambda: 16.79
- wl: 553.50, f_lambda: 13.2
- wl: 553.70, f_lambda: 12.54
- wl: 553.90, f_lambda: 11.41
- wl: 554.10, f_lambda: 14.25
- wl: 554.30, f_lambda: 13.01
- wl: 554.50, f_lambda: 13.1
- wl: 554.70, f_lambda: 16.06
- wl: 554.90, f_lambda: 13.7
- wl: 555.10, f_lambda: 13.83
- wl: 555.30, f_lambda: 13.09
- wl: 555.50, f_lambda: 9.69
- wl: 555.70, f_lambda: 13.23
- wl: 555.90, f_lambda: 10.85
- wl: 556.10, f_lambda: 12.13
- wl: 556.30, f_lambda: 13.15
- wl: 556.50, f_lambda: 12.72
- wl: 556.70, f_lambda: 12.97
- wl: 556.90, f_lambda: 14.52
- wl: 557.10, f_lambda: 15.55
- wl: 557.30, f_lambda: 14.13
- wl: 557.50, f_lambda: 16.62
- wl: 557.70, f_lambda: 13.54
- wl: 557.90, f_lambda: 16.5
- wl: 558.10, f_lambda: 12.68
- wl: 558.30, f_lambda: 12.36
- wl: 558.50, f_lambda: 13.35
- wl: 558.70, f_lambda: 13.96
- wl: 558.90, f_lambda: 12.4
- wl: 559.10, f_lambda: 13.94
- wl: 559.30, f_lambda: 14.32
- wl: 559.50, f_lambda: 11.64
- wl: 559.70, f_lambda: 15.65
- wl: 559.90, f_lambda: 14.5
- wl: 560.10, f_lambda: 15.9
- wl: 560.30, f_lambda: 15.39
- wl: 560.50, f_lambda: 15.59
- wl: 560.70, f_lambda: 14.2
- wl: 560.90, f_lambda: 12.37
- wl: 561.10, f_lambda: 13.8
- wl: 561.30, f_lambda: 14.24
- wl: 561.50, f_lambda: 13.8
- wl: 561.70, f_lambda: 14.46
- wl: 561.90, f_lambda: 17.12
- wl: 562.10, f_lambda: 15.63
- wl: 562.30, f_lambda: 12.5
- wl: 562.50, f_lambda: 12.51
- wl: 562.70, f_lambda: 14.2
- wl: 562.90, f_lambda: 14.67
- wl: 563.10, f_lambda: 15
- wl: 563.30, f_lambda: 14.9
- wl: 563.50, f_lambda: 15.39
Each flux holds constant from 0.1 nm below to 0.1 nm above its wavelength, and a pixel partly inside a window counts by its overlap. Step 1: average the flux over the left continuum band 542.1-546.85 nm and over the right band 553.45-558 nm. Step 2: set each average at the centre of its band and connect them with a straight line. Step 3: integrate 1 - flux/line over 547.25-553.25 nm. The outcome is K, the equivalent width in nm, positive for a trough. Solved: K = -0.48 nm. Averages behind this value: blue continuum 11.1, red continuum 13.5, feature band 13.3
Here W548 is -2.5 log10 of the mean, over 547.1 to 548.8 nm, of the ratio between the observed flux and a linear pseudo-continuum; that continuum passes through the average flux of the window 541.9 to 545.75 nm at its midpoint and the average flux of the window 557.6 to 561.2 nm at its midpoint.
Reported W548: -0.13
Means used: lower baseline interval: 11.2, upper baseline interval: 14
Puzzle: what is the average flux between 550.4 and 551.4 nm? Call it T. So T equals 12.7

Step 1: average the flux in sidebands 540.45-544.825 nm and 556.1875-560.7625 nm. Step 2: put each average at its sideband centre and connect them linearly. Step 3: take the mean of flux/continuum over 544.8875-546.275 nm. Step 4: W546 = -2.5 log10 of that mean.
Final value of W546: 0.167 mag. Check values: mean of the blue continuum 11.8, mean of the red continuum 14.1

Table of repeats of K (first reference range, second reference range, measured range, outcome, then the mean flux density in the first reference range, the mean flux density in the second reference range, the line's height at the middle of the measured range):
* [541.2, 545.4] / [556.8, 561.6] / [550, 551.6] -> 0.04 nm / 11.6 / 14.2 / 12.8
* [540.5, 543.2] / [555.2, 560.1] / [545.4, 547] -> 0.18 nm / 12.4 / 13.5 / 12.7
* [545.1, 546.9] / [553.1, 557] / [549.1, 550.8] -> 0.01 nm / 11.1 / 13.2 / 12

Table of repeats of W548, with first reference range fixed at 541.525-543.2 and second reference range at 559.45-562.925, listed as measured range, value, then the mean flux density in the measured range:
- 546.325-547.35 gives 0.00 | 13.1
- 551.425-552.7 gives -0.03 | 13.9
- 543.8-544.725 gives 0.31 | 9.7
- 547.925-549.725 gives -0.02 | 13.6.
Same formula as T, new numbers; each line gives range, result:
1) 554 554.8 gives 14.1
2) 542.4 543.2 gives 12.1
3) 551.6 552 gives 14.4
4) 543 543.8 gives 12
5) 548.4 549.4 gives 13.9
